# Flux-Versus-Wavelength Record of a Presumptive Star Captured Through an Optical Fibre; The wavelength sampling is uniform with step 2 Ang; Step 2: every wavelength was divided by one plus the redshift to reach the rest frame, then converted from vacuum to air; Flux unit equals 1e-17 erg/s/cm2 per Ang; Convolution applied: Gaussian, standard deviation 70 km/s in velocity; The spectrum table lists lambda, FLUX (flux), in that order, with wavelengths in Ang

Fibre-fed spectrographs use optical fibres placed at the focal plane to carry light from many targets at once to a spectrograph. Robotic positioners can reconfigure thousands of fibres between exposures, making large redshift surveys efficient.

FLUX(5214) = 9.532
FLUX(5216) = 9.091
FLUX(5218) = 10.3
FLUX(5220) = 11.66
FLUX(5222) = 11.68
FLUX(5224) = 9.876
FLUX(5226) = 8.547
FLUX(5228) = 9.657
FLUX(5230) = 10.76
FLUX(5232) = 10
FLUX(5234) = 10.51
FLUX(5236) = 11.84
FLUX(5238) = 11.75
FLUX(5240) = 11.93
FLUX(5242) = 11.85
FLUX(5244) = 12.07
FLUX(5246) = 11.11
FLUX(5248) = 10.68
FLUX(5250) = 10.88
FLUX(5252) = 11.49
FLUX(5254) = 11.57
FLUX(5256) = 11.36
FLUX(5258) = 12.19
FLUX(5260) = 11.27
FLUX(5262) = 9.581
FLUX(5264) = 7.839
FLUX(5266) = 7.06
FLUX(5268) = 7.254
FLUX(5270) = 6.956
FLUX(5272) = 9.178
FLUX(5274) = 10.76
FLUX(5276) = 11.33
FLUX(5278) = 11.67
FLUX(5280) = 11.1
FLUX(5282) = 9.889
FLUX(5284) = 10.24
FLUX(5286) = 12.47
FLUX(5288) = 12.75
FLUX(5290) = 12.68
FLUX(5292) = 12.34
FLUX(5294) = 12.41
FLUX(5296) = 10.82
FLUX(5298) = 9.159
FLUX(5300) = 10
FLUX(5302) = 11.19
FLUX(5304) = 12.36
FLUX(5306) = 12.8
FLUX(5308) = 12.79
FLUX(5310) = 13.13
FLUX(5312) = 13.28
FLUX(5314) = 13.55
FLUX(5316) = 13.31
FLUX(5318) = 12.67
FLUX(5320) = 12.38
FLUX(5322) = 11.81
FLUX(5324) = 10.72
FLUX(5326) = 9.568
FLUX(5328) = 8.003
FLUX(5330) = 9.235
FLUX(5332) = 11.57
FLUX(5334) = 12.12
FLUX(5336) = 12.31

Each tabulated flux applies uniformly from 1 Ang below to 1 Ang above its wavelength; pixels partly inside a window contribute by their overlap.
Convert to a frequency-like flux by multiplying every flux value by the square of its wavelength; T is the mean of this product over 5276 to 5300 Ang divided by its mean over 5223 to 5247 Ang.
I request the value 1.07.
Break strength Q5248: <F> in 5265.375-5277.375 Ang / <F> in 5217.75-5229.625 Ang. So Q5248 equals 0.86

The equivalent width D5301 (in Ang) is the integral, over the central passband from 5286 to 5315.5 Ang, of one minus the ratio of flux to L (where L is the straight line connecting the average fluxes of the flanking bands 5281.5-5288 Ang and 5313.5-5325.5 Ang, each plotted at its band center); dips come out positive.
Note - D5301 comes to -1.07 Ang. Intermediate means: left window 11.2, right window 12.2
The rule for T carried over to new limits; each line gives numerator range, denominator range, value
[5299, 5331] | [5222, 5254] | 1.10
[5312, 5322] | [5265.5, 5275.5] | 1.55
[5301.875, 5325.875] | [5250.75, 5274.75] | 1.31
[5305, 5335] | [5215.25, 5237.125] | 1.18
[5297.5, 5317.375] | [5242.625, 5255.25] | 1.11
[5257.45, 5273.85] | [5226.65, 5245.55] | 0.81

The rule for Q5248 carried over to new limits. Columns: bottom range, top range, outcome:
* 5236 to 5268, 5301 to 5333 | 1.09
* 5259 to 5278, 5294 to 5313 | 1.28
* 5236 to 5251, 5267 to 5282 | 0.85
